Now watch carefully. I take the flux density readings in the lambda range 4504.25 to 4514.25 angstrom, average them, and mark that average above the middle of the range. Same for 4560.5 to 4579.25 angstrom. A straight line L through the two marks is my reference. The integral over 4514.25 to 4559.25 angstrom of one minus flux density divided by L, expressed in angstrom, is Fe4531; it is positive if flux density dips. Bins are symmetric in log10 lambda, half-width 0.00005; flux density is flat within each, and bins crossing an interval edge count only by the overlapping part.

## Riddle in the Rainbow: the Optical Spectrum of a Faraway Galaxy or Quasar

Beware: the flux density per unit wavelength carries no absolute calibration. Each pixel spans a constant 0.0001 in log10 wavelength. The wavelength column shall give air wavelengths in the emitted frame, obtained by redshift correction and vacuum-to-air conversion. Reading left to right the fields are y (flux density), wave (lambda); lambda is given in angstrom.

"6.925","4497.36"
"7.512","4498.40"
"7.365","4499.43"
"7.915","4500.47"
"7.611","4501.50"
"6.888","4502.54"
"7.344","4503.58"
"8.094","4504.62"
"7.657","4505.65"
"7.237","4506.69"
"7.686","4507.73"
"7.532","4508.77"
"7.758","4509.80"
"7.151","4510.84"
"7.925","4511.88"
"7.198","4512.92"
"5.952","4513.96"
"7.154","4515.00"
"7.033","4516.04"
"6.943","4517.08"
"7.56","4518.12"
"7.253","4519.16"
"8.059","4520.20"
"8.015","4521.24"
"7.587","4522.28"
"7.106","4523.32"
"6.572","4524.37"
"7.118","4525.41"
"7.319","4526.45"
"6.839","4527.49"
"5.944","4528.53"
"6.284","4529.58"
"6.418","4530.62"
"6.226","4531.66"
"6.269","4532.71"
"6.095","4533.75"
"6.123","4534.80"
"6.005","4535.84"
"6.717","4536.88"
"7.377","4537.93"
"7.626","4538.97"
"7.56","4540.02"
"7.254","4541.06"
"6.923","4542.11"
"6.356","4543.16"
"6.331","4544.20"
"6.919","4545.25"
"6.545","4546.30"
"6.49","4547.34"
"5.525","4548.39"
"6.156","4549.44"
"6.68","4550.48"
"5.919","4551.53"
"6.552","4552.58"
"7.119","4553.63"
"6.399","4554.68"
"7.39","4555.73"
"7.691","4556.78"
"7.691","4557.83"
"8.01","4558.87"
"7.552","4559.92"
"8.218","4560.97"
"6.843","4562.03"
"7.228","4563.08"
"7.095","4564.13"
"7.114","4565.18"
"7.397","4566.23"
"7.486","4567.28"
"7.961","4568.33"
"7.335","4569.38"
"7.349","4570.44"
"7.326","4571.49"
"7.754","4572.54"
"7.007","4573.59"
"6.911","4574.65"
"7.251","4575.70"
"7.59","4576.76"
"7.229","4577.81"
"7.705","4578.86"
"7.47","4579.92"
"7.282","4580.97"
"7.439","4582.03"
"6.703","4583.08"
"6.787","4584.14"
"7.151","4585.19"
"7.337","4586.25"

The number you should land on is 3.4 angstrom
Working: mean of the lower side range 7.45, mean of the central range 6.86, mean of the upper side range 7.37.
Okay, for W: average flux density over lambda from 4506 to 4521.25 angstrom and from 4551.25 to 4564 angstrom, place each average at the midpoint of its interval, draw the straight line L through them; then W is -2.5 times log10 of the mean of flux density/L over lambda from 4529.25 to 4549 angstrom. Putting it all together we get 0.110 mag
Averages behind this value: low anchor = 7.34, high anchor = 7.24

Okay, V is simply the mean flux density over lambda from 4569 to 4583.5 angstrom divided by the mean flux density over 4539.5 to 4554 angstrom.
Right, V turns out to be 1.1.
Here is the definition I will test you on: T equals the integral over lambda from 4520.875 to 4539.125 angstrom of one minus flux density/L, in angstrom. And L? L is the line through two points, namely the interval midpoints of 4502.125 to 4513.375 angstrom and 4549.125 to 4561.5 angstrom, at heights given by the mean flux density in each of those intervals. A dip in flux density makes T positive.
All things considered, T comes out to 1.5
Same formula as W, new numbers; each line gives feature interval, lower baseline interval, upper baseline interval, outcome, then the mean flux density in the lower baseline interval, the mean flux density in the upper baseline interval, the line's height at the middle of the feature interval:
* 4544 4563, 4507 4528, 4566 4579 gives 0.07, 7.29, 7.4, 7.36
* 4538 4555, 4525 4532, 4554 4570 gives 0.06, 6.6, 7.42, 7.04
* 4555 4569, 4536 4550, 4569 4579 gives -0.06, 6.73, 7.33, 7.1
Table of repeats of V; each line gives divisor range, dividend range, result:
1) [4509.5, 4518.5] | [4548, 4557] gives 0.92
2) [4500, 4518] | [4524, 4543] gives 0.91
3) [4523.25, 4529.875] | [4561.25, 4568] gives 1.08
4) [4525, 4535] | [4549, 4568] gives 1.11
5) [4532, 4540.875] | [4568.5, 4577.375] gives 1.09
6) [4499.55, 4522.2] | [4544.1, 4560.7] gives 0.92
